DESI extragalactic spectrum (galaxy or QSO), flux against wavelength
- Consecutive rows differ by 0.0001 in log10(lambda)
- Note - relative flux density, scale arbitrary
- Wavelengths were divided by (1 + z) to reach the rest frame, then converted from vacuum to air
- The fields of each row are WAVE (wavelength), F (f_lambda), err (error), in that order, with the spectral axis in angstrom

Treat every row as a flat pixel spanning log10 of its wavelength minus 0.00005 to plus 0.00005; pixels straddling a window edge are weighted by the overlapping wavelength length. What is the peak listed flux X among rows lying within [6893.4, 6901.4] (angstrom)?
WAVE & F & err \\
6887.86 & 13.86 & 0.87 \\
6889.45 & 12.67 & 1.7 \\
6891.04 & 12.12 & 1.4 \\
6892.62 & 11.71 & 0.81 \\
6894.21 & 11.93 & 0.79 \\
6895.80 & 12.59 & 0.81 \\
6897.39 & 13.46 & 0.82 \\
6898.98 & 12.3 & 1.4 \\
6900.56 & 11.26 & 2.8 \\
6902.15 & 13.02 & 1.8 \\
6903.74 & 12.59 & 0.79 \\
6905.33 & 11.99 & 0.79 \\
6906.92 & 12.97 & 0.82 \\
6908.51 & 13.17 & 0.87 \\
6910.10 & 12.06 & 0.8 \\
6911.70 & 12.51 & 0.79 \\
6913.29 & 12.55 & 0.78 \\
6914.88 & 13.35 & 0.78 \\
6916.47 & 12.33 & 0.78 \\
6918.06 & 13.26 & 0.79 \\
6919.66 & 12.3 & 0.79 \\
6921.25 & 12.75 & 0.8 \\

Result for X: 13.46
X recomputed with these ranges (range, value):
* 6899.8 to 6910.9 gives 13.17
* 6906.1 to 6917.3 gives 13.35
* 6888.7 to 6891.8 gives 12.67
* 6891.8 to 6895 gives 11.93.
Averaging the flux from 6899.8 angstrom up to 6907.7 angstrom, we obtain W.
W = 12.4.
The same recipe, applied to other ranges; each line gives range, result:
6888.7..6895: 12.1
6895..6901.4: 12.4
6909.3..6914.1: 12.4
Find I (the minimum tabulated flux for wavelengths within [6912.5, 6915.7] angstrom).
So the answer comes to 12.55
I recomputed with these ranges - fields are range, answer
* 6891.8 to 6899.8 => 11.71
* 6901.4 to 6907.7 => 11.99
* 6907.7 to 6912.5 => 12.06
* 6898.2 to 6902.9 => 11.26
